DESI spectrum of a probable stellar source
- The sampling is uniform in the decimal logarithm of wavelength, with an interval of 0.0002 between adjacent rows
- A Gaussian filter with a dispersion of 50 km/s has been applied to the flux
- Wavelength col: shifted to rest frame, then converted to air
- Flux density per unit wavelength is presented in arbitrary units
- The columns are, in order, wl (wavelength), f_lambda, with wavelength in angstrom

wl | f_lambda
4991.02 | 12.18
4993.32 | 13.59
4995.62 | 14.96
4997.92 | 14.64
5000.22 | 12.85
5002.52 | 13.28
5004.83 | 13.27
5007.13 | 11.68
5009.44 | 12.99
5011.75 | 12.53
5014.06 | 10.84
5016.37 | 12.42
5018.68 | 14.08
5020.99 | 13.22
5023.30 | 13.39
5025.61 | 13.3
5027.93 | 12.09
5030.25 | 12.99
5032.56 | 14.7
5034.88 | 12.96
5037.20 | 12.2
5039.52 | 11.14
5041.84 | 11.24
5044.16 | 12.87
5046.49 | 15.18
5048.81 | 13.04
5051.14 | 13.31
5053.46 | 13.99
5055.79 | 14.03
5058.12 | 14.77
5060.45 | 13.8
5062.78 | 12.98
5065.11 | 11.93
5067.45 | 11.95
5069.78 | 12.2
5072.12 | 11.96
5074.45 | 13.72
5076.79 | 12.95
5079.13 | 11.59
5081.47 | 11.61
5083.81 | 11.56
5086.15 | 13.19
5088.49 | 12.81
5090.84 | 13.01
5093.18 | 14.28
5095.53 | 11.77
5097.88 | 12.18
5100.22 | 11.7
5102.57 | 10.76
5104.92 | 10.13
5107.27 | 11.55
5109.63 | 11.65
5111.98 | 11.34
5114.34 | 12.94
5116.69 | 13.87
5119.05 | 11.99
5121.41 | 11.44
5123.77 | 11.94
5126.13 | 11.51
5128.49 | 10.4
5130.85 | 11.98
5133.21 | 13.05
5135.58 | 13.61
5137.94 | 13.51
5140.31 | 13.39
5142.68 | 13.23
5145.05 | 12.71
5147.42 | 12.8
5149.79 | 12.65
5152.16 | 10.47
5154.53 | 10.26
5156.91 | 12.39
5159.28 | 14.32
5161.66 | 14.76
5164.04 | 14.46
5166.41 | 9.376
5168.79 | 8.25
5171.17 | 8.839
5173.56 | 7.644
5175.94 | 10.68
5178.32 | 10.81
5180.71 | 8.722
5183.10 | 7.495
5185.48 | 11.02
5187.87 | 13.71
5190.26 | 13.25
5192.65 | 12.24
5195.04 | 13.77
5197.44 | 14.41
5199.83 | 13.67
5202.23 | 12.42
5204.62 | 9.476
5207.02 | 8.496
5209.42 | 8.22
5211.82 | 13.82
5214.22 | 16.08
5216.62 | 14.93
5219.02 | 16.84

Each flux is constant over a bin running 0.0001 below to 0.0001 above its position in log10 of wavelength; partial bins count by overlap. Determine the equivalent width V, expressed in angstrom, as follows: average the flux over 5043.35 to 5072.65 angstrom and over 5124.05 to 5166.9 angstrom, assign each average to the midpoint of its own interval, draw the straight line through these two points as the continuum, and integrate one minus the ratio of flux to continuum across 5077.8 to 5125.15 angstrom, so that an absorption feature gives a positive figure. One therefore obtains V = 3.06 angstrom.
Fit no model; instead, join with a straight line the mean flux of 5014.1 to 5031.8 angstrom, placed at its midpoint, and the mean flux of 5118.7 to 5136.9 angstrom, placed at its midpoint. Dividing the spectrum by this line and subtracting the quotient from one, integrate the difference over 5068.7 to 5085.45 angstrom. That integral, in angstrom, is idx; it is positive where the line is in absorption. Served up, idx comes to 0.3 angstrom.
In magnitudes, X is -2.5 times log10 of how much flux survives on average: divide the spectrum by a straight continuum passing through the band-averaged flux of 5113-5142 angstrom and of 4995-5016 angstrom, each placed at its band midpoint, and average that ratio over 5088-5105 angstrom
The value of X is 0.04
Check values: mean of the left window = 12.9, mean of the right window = 12.5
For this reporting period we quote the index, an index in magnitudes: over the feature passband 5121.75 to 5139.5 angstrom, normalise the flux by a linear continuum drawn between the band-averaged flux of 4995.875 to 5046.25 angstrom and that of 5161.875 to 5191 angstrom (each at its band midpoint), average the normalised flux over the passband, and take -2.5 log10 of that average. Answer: -0.10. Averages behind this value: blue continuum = 12.9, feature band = 12.3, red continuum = 10.5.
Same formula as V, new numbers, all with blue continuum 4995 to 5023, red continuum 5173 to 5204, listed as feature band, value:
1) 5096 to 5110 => 1.1 angstrom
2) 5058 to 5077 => -0.4 angstrom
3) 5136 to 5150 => -1.4 angstrom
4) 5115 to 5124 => -0.2 angstrom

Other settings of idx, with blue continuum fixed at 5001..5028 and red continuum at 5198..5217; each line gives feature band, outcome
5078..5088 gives 0.4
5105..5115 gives 0.7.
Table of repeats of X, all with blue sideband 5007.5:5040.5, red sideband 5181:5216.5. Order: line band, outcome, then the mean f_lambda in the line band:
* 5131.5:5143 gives -0.09 mag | 13.3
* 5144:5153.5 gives 0.01 mag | 12.1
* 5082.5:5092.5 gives -0.02 mag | 12.7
